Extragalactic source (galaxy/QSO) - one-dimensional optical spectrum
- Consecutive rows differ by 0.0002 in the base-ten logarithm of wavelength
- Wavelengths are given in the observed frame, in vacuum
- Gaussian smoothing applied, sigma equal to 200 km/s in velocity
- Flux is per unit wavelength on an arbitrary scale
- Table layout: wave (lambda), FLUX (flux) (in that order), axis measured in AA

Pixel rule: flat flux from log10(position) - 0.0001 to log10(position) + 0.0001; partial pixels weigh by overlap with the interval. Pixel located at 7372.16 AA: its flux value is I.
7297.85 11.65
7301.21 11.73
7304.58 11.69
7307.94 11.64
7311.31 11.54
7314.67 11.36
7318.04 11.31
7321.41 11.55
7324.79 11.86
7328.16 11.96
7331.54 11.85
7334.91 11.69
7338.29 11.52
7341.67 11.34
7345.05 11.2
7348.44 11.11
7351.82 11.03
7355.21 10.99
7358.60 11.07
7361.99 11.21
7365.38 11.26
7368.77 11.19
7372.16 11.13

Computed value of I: 11.13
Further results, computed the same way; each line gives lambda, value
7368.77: 11.19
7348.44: 11.11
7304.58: 11.69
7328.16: 11.96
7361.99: 11.21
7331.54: 11.85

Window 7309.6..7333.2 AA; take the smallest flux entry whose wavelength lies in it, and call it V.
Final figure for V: 11.31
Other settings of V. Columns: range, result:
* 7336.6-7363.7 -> 10.99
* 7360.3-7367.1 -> 11.21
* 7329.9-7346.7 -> 11.2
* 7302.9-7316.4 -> 11.36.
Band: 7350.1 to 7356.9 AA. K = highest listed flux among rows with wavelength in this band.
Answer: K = 11.03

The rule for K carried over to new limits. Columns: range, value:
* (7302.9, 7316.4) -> 11.69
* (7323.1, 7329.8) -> 11.96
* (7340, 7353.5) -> 11.34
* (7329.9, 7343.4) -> 11.85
